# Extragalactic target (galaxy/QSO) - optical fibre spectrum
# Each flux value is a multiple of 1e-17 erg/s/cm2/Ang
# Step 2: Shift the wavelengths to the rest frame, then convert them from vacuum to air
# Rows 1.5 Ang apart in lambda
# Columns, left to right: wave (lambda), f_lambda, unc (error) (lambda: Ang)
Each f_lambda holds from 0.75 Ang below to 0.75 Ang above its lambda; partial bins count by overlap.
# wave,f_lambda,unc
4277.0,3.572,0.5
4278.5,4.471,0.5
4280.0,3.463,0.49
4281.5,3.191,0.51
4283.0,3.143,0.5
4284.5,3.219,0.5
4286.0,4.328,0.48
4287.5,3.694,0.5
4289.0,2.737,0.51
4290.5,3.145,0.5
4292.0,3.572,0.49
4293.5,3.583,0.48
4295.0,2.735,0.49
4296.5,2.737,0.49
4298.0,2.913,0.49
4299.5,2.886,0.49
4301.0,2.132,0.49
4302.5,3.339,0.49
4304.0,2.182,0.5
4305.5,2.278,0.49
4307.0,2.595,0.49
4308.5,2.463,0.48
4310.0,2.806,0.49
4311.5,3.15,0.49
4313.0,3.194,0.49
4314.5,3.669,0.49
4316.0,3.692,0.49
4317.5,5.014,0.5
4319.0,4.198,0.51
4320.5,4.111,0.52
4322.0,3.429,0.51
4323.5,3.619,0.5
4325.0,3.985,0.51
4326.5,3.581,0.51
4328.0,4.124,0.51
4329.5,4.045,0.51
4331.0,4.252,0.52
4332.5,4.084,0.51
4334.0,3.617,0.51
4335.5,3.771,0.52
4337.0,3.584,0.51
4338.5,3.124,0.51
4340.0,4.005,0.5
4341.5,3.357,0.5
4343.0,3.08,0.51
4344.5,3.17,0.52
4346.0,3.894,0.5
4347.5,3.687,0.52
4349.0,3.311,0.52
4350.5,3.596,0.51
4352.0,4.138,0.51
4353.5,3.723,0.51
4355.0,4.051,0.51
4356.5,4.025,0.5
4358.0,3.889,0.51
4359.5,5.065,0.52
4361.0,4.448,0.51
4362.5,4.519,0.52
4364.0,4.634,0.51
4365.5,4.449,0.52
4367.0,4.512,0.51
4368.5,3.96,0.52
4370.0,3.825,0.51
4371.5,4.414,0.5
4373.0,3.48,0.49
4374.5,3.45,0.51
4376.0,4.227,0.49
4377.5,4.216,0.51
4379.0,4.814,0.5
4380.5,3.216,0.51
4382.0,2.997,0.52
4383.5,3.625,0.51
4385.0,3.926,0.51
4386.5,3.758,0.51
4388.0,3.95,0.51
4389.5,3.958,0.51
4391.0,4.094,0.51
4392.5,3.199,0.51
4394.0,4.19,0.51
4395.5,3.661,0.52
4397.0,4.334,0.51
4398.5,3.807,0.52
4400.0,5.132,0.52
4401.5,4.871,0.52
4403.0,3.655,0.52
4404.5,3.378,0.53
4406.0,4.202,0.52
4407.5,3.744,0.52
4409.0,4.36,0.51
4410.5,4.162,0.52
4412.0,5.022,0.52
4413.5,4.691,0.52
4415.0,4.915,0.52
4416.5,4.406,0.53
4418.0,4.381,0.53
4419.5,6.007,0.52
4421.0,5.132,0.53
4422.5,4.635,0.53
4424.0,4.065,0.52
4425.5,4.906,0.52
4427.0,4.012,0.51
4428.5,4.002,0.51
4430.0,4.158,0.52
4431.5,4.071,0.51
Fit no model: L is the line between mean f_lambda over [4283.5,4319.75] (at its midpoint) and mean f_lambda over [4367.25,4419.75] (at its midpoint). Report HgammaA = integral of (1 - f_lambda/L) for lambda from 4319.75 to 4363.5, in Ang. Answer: -3.21 Ang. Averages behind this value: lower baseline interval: 3.18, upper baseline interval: 4.1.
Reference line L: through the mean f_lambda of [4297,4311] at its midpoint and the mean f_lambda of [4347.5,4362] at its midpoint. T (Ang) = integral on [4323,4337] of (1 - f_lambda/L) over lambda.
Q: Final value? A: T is -2.3 Ang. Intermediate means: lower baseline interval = 2.63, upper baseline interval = 4.02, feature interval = 3.89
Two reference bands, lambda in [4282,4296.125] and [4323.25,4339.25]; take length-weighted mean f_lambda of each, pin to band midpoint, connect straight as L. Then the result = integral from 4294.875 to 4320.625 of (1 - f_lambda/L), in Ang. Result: 3.3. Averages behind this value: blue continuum 3.33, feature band 3.1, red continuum 3.8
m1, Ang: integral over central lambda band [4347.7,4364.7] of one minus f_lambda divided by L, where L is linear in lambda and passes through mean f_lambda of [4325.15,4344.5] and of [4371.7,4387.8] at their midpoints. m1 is -1.6 Ang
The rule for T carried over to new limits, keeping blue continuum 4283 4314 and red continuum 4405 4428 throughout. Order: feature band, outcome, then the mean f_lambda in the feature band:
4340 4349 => 0.3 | 3.47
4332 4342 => -0.4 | 3.65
